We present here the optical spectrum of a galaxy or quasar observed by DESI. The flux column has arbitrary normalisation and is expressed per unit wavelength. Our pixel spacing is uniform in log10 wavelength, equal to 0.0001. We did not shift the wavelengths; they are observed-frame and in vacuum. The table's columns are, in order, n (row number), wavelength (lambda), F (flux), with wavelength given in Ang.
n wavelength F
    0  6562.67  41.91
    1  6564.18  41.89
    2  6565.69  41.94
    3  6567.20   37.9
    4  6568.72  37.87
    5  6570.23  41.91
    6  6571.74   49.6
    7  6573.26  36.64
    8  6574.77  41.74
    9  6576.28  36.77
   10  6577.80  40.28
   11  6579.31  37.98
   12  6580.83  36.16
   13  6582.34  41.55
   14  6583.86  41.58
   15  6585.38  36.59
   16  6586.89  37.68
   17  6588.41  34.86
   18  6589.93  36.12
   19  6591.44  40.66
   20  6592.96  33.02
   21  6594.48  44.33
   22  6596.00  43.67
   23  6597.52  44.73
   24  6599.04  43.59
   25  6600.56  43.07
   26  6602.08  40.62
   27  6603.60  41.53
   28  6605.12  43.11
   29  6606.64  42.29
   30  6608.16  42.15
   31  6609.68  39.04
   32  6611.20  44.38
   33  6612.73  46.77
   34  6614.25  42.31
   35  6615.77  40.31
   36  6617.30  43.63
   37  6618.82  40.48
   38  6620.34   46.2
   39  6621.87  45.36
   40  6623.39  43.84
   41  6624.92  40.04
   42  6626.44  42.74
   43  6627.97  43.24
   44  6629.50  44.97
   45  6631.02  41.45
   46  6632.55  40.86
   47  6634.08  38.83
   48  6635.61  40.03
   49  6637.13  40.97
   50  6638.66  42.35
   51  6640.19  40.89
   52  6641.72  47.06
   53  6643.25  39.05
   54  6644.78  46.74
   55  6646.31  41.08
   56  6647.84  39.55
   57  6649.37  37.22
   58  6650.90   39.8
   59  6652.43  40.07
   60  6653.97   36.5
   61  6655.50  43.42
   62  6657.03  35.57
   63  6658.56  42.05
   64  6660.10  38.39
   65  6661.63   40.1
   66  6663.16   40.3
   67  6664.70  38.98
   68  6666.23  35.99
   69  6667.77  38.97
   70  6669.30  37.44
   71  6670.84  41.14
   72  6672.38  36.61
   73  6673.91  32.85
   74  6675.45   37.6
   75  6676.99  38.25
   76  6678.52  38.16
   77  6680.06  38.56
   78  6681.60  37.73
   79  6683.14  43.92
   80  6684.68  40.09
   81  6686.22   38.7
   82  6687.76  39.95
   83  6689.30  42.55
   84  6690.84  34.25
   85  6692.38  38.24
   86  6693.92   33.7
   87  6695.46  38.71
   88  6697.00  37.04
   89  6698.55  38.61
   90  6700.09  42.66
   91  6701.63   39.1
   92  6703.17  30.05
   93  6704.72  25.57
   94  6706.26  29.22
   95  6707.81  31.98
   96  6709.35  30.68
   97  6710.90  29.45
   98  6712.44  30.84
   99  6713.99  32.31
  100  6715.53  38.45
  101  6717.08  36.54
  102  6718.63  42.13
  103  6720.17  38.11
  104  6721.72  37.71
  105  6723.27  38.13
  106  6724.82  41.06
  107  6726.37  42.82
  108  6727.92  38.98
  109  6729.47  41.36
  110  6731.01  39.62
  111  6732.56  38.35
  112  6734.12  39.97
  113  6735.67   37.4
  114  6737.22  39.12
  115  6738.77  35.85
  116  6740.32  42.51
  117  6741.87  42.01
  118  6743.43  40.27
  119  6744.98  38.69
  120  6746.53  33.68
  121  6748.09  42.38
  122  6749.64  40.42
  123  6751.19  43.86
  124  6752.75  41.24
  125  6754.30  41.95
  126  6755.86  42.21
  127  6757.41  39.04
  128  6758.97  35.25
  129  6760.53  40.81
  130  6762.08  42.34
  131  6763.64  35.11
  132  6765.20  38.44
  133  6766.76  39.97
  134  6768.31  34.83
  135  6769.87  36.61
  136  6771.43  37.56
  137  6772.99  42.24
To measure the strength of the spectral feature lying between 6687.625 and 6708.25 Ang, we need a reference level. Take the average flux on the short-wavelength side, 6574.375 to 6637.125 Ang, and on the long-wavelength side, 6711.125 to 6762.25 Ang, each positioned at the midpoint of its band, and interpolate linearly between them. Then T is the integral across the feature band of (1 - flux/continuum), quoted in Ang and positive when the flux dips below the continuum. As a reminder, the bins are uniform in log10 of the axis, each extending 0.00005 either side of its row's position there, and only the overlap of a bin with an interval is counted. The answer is 2.1 Ang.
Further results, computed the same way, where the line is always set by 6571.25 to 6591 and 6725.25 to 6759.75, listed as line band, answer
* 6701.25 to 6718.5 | 3.2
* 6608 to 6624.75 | -1.7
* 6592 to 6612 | -1.5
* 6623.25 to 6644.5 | -1.5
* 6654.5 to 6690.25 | 0.4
